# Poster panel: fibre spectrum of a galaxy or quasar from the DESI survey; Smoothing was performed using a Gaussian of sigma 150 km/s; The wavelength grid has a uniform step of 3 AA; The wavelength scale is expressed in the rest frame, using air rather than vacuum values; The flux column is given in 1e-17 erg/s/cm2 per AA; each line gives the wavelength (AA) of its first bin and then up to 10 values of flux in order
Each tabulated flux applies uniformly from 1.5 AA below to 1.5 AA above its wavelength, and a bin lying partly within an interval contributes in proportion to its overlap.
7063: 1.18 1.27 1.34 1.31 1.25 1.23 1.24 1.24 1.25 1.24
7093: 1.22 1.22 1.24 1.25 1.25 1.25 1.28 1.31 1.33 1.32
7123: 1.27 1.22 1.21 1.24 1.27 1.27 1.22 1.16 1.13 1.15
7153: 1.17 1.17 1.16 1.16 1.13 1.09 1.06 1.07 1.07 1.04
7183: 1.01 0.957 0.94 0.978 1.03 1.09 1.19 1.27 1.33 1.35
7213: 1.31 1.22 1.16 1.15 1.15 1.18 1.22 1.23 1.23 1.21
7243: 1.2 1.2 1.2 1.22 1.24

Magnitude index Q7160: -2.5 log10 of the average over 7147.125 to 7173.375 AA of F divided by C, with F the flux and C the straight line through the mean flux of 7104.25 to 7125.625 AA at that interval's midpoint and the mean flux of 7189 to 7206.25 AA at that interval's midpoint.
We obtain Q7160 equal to 0.05 mag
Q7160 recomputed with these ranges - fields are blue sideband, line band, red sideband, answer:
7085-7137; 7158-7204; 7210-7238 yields 0.15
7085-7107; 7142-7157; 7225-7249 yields 0.06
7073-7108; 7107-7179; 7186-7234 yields 0.01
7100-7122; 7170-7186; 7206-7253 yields 0.20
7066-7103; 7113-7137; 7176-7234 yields -0.05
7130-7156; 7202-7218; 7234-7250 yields -0.07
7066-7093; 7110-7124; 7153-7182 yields -0.09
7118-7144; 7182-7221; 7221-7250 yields 0.07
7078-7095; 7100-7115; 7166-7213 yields -0.05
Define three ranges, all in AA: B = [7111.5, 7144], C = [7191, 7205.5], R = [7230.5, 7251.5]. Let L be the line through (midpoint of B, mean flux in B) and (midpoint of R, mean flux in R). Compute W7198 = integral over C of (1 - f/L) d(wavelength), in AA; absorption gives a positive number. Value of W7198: 1.35 AA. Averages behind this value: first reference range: 1.26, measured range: 1.12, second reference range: 1.21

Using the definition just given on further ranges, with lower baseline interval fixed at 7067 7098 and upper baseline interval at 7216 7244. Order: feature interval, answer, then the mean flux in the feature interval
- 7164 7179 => 1.68 AA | 1.08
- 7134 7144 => -0.06 AA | 1.24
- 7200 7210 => -0.63 AA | 1.28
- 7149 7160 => 0.55 AA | 1.16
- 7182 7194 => 2.37 AA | 0.972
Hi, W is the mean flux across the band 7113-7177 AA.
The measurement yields 1.19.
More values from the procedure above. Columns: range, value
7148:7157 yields 1.16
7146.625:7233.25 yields 1.14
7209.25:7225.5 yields 1.22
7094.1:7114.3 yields 1.25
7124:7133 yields 1.23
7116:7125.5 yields 1.3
